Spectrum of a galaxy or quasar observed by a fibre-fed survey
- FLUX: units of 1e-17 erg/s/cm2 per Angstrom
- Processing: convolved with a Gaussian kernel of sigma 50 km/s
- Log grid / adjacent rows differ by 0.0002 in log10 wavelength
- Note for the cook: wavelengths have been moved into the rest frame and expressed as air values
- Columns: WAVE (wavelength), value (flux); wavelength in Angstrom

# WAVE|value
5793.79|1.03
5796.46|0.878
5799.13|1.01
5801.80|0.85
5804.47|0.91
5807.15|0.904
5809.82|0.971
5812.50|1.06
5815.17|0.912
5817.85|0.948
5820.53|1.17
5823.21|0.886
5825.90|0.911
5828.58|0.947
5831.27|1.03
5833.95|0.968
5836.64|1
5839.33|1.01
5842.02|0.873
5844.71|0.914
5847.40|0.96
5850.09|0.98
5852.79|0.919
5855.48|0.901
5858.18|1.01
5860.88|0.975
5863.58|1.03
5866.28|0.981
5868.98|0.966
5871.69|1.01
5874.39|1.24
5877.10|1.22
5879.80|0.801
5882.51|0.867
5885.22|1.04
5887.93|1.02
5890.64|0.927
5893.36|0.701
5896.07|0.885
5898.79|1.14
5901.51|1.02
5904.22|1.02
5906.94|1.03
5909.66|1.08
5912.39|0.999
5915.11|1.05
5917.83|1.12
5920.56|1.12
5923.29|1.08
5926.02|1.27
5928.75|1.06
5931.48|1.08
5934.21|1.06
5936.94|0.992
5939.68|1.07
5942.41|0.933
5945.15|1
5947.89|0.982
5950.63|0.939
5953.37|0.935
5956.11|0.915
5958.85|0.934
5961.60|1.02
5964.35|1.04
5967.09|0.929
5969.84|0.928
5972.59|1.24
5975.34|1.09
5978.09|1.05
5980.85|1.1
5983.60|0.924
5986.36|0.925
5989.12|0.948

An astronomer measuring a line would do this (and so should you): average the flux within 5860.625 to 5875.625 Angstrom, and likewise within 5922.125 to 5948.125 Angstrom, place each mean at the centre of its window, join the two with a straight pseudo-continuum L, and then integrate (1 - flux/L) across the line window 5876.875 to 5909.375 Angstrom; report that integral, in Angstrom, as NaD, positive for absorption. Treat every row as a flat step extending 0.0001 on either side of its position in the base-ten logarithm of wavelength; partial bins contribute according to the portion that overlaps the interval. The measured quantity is 2.4 Angstrom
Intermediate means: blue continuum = 1.04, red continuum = 1.06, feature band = 0.968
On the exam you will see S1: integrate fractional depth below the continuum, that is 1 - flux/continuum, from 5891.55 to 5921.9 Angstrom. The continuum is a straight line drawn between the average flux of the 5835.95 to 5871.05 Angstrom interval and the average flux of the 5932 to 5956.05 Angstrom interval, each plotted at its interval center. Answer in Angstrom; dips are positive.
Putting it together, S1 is -1.1 Angstrom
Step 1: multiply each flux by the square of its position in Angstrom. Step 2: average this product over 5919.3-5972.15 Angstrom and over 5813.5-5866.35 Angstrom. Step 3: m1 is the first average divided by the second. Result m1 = 1.1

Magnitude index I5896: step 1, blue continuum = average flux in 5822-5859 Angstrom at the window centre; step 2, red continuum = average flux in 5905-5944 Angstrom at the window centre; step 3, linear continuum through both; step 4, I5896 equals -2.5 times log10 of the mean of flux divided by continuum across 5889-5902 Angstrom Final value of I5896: 0.107 mag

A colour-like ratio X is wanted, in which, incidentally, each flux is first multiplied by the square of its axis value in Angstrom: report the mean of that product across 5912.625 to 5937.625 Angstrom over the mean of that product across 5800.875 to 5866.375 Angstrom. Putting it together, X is 1.17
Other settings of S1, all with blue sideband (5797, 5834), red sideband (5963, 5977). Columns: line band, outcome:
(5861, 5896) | 0.6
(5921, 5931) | -1.1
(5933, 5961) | 1.5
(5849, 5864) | 0.3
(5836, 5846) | 0.3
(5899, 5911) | -0.4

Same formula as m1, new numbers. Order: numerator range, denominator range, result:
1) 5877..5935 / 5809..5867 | 1.08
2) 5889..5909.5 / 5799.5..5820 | 1.05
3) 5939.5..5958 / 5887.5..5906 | 1.02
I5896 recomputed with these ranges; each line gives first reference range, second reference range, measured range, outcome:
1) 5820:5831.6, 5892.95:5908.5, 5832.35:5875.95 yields -0.01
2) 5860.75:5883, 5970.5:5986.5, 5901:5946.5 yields -0.02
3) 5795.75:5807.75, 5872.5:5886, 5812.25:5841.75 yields -0.03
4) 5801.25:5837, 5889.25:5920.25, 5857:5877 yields -0.06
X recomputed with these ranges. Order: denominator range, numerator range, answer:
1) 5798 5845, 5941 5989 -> 1.08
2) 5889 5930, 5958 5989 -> 1.00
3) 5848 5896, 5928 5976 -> 1.06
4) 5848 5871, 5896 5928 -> 1.13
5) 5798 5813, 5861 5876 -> 1.13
